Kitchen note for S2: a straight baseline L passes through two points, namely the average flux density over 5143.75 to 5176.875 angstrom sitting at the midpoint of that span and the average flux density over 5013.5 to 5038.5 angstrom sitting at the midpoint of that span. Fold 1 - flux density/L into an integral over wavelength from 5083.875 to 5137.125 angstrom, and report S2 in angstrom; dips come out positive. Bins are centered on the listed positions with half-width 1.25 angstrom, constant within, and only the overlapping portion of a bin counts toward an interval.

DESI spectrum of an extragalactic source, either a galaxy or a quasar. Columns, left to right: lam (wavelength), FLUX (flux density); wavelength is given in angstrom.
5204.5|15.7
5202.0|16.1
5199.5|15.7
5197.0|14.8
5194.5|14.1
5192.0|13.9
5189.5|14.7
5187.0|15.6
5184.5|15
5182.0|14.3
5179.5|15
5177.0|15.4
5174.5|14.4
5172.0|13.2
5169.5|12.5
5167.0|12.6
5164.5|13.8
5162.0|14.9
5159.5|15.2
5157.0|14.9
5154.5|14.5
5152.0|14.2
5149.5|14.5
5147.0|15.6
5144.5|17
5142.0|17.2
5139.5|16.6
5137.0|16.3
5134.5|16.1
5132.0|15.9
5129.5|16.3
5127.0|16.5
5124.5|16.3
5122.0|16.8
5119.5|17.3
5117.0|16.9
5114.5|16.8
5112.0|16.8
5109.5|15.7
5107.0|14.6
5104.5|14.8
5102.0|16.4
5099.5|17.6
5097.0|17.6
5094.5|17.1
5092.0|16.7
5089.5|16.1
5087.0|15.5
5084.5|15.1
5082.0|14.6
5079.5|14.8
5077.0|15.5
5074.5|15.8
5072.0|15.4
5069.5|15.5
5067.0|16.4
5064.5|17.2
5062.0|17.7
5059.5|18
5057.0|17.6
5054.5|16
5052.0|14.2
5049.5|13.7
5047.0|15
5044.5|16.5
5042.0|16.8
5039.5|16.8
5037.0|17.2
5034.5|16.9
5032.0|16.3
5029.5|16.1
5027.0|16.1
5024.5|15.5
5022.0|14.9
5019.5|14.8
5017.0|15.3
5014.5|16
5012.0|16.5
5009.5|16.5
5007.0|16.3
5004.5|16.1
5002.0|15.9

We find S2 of -4.9 angstrom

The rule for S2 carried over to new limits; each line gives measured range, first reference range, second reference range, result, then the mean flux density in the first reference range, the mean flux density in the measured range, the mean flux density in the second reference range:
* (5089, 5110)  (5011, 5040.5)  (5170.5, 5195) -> -1.3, 16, 16.3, 14.6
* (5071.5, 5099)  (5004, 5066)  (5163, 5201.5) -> -0.6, 16.2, 15.9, 14.4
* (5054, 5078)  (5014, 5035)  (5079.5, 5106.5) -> -0.9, 15.7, 16.5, 16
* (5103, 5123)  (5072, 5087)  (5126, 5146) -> -0.3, 15.2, 16.2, 16.5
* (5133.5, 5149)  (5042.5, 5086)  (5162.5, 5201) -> -1.6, 15.8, 16.4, 14.4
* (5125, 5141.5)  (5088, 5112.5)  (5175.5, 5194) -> -0.6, 16.3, 16.3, 14.8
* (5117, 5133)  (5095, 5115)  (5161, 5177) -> -1.1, 16.3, 16.6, 13.7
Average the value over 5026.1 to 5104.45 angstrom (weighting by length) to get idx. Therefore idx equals 16.2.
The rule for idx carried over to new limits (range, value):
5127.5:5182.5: 15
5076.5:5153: 16.1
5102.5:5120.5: 16.1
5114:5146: 16.6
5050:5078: 16.2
